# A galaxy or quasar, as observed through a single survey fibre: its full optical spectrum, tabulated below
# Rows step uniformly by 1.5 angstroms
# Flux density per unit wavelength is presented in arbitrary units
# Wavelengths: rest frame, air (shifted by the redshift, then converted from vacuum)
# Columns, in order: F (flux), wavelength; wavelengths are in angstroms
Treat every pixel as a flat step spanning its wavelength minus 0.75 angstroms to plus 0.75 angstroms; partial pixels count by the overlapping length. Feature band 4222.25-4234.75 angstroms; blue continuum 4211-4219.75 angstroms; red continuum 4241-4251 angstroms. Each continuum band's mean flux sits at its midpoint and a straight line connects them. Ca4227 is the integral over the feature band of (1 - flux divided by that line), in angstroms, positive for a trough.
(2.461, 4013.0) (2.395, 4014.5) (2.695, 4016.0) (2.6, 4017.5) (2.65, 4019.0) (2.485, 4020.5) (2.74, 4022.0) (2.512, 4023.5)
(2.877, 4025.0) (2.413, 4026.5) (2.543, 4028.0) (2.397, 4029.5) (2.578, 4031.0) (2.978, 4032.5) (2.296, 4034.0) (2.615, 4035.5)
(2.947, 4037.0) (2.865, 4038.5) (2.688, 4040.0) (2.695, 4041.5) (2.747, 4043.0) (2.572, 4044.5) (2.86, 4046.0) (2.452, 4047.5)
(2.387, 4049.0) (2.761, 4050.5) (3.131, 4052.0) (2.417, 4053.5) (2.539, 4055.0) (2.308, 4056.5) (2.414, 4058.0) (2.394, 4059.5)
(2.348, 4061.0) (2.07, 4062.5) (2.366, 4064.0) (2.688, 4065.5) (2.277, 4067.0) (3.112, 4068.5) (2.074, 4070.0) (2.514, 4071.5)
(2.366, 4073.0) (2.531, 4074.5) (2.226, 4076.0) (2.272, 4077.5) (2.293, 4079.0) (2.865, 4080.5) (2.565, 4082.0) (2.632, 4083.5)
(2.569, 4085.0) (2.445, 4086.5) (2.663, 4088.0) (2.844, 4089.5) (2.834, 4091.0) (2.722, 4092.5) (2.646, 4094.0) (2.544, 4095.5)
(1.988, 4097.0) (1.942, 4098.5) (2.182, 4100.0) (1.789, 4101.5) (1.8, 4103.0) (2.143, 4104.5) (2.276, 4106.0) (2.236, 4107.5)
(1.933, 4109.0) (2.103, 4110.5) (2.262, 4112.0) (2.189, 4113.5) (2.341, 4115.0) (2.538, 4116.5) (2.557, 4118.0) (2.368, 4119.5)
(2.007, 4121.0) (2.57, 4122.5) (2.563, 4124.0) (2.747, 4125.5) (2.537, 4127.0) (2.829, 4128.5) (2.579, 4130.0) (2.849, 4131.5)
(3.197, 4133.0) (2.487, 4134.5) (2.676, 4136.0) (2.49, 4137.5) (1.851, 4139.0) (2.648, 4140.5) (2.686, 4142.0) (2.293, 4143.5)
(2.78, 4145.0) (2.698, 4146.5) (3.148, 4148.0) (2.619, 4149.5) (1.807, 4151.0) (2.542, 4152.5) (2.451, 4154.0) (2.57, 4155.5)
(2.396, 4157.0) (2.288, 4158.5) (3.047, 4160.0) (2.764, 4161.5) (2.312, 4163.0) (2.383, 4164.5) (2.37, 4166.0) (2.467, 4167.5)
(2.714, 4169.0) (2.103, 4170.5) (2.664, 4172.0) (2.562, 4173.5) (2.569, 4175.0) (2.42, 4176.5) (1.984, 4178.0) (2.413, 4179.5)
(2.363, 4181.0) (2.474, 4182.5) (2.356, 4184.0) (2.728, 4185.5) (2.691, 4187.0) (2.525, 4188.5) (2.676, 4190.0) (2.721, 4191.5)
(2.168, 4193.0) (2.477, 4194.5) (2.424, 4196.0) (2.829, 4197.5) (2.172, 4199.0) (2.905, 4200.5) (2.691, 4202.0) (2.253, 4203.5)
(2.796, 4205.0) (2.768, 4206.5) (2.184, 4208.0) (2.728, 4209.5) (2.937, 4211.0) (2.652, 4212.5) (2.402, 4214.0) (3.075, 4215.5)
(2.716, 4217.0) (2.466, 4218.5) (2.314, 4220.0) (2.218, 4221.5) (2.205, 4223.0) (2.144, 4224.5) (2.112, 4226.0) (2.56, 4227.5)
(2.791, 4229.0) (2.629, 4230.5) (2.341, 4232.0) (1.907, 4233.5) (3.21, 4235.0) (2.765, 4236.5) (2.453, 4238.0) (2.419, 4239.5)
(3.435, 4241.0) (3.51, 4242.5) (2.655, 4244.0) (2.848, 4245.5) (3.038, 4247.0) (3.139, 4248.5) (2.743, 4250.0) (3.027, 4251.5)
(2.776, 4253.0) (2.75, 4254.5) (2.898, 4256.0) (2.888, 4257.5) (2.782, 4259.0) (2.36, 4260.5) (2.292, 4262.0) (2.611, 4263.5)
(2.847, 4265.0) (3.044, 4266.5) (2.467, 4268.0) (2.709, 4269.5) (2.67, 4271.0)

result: 2.0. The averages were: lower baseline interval 2.67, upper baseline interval 3.02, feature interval 2.37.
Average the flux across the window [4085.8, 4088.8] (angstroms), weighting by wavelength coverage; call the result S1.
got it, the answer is 2.56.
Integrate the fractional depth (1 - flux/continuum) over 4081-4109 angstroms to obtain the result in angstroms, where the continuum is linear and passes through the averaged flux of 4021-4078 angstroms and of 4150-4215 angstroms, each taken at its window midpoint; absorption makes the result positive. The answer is 1.8 angstroms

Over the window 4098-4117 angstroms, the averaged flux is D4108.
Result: 2.13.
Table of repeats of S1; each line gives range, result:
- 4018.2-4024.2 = 2.6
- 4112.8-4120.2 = 2.4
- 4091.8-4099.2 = 2.37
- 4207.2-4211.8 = 2.62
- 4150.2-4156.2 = 2.34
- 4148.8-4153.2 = 2.32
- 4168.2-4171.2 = 2.41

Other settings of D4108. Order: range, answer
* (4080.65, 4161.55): 2.47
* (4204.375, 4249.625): 2.65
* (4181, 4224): 2.55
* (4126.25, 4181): 2.53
